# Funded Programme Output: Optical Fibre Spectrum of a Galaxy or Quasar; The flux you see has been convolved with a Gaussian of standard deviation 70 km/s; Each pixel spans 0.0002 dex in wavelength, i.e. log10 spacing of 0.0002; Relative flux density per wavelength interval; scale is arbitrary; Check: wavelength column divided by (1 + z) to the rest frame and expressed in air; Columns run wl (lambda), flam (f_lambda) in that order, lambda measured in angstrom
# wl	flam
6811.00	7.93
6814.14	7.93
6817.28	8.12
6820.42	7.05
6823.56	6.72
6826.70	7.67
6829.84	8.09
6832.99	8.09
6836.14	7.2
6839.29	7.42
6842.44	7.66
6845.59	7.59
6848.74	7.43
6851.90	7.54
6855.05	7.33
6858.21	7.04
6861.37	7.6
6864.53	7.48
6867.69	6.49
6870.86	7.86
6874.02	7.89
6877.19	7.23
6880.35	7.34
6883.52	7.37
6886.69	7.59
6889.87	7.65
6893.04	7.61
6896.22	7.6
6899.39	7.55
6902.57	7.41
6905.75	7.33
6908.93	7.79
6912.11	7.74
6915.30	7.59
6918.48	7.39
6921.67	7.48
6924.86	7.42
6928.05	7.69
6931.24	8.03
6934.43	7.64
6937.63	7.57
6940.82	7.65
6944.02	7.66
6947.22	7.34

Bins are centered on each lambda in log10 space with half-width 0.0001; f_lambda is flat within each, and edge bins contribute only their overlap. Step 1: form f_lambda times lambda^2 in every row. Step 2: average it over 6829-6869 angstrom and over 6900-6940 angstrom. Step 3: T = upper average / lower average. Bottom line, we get 1.04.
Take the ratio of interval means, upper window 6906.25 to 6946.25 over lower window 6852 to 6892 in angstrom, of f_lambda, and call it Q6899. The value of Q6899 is 1.03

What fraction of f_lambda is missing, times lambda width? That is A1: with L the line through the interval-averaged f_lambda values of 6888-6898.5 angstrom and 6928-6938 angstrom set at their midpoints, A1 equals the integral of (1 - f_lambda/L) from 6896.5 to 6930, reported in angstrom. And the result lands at 0.6 angstrom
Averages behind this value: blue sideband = 7.61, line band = 7.55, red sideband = 7.76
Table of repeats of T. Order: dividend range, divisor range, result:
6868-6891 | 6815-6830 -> 1.02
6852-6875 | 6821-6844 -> 0.99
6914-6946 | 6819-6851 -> 1.04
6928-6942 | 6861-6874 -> 1.06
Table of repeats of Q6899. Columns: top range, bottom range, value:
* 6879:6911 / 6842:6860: 1.01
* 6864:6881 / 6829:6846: 0.96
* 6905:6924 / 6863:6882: 1.02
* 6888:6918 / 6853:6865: 1.03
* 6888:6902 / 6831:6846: 1.00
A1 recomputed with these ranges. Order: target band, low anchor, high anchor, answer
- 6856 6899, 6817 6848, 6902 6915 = 0.7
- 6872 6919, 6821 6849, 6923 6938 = 0.5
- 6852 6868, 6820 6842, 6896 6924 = 0.5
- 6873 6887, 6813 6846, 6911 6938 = 0.3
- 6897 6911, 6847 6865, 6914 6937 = 0.0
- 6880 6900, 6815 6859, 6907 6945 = 0.1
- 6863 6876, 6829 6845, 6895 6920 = 0.3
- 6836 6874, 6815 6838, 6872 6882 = 0.6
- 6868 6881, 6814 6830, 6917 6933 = 0.1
